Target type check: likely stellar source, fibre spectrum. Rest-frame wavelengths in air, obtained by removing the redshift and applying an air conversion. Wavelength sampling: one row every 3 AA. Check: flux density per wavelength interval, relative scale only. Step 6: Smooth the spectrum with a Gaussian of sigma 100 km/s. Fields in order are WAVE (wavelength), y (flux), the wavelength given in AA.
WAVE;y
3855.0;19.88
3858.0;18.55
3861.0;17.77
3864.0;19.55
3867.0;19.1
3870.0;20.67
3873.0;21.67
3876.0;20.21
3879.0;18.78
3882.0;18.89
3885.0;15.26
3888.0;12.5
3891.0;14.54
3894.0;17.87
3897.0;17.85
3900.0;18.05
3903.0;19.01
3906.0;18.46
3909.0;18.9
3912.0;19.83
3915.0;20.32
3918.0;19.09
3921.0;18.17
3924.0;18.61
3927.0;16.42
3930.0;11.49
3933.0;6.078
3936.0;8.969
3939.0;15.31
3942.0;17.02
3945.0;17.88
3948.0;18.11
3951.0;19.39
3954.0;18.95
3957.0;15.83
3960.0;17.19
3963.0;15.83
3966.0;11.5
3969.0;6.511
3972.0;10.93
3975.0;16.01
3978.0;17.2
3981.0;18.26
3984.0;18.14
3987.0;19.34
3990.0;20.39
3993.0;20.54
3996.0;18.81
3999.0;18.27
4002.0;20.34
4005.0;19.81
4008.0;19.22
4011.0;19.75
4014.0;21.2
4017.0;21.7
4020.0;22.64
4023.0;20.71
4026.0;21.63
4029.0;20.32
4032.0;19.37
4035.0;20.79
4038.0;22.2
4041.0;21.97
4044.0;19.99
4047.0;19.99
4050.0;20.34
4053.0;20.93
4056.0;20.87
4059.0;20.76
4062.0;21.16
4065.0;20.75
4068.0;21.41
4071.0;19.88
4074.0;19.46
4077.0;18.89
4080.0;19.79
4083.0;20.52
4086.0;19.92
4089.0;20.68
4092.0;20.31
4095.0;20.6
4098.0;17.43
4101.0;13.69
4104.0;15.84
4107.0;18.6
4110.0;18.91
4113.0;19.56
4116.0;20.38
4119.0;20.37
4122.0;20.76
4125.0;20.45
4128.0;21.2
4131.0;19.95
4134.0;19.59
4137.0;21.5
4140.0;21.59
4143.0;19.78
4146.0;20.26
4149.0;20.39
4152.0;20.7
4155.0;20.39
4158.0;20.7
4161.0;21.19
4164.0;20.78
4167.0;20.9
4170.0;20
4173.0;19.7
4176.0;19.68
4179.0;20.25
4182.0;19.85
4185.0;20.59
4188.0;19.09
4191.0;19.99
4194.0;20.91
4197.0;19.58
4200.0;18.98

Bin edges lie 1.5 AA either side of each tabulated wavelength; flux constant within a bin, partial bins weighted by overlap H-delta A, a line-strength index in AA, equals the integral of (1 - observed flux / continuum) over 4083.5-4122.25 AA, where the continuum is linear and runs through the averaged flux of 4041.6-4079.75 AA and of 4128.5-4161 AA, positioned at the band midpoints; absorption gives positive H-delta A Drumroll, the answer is 2.8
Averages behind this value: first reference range 20.4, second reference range 20.5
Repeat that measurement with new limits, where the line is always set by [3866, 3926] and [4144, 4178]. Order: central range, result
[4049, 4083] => -1.2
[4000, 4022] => -1.5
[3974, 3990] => 0.8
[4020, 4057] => -2.6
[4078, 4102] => 0.8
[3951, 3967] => 2.1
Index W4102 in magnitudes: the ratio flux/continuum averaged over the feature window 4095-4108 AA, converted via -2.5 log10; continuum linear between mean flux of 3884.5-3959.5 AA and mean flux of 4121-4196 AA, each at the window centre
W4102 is 0.16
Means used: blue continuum 16.6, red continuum 20.4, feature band 16.8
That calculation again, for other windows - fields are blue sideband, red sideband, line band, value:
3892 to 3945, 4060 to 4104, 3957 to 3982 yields 0.23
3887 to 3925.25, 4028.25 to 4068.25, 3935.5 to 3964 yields 0.13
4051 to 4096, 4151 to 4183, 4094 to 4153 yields 0.04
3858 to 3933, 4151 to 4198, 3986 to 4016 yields -0.06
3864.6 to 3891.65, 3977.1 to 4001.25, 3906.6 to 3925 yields -0.04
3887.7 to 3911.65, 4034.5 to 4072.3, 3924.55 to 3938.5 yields 0.49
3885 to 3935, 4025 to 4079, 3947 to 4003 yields 0.10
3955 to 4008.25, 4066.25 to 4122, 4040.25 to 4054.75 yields -0.13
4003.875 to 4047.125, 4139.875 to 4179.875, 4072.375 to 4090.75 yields 0.04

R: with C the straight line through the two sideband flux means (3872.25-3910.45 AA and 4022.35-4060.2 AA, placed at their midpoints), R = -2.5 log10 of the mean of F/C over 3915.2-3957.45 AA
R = 0.17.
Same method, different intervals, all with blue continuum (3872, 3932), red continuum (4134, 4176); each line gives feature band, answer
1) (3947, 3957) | -0.01 mag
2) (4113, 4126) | -0.01 mag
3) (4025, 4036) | -0.07 mag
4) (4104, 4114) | 0.08 mag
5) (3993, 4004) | -0.03 mag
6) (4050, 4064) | -0.08 mag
